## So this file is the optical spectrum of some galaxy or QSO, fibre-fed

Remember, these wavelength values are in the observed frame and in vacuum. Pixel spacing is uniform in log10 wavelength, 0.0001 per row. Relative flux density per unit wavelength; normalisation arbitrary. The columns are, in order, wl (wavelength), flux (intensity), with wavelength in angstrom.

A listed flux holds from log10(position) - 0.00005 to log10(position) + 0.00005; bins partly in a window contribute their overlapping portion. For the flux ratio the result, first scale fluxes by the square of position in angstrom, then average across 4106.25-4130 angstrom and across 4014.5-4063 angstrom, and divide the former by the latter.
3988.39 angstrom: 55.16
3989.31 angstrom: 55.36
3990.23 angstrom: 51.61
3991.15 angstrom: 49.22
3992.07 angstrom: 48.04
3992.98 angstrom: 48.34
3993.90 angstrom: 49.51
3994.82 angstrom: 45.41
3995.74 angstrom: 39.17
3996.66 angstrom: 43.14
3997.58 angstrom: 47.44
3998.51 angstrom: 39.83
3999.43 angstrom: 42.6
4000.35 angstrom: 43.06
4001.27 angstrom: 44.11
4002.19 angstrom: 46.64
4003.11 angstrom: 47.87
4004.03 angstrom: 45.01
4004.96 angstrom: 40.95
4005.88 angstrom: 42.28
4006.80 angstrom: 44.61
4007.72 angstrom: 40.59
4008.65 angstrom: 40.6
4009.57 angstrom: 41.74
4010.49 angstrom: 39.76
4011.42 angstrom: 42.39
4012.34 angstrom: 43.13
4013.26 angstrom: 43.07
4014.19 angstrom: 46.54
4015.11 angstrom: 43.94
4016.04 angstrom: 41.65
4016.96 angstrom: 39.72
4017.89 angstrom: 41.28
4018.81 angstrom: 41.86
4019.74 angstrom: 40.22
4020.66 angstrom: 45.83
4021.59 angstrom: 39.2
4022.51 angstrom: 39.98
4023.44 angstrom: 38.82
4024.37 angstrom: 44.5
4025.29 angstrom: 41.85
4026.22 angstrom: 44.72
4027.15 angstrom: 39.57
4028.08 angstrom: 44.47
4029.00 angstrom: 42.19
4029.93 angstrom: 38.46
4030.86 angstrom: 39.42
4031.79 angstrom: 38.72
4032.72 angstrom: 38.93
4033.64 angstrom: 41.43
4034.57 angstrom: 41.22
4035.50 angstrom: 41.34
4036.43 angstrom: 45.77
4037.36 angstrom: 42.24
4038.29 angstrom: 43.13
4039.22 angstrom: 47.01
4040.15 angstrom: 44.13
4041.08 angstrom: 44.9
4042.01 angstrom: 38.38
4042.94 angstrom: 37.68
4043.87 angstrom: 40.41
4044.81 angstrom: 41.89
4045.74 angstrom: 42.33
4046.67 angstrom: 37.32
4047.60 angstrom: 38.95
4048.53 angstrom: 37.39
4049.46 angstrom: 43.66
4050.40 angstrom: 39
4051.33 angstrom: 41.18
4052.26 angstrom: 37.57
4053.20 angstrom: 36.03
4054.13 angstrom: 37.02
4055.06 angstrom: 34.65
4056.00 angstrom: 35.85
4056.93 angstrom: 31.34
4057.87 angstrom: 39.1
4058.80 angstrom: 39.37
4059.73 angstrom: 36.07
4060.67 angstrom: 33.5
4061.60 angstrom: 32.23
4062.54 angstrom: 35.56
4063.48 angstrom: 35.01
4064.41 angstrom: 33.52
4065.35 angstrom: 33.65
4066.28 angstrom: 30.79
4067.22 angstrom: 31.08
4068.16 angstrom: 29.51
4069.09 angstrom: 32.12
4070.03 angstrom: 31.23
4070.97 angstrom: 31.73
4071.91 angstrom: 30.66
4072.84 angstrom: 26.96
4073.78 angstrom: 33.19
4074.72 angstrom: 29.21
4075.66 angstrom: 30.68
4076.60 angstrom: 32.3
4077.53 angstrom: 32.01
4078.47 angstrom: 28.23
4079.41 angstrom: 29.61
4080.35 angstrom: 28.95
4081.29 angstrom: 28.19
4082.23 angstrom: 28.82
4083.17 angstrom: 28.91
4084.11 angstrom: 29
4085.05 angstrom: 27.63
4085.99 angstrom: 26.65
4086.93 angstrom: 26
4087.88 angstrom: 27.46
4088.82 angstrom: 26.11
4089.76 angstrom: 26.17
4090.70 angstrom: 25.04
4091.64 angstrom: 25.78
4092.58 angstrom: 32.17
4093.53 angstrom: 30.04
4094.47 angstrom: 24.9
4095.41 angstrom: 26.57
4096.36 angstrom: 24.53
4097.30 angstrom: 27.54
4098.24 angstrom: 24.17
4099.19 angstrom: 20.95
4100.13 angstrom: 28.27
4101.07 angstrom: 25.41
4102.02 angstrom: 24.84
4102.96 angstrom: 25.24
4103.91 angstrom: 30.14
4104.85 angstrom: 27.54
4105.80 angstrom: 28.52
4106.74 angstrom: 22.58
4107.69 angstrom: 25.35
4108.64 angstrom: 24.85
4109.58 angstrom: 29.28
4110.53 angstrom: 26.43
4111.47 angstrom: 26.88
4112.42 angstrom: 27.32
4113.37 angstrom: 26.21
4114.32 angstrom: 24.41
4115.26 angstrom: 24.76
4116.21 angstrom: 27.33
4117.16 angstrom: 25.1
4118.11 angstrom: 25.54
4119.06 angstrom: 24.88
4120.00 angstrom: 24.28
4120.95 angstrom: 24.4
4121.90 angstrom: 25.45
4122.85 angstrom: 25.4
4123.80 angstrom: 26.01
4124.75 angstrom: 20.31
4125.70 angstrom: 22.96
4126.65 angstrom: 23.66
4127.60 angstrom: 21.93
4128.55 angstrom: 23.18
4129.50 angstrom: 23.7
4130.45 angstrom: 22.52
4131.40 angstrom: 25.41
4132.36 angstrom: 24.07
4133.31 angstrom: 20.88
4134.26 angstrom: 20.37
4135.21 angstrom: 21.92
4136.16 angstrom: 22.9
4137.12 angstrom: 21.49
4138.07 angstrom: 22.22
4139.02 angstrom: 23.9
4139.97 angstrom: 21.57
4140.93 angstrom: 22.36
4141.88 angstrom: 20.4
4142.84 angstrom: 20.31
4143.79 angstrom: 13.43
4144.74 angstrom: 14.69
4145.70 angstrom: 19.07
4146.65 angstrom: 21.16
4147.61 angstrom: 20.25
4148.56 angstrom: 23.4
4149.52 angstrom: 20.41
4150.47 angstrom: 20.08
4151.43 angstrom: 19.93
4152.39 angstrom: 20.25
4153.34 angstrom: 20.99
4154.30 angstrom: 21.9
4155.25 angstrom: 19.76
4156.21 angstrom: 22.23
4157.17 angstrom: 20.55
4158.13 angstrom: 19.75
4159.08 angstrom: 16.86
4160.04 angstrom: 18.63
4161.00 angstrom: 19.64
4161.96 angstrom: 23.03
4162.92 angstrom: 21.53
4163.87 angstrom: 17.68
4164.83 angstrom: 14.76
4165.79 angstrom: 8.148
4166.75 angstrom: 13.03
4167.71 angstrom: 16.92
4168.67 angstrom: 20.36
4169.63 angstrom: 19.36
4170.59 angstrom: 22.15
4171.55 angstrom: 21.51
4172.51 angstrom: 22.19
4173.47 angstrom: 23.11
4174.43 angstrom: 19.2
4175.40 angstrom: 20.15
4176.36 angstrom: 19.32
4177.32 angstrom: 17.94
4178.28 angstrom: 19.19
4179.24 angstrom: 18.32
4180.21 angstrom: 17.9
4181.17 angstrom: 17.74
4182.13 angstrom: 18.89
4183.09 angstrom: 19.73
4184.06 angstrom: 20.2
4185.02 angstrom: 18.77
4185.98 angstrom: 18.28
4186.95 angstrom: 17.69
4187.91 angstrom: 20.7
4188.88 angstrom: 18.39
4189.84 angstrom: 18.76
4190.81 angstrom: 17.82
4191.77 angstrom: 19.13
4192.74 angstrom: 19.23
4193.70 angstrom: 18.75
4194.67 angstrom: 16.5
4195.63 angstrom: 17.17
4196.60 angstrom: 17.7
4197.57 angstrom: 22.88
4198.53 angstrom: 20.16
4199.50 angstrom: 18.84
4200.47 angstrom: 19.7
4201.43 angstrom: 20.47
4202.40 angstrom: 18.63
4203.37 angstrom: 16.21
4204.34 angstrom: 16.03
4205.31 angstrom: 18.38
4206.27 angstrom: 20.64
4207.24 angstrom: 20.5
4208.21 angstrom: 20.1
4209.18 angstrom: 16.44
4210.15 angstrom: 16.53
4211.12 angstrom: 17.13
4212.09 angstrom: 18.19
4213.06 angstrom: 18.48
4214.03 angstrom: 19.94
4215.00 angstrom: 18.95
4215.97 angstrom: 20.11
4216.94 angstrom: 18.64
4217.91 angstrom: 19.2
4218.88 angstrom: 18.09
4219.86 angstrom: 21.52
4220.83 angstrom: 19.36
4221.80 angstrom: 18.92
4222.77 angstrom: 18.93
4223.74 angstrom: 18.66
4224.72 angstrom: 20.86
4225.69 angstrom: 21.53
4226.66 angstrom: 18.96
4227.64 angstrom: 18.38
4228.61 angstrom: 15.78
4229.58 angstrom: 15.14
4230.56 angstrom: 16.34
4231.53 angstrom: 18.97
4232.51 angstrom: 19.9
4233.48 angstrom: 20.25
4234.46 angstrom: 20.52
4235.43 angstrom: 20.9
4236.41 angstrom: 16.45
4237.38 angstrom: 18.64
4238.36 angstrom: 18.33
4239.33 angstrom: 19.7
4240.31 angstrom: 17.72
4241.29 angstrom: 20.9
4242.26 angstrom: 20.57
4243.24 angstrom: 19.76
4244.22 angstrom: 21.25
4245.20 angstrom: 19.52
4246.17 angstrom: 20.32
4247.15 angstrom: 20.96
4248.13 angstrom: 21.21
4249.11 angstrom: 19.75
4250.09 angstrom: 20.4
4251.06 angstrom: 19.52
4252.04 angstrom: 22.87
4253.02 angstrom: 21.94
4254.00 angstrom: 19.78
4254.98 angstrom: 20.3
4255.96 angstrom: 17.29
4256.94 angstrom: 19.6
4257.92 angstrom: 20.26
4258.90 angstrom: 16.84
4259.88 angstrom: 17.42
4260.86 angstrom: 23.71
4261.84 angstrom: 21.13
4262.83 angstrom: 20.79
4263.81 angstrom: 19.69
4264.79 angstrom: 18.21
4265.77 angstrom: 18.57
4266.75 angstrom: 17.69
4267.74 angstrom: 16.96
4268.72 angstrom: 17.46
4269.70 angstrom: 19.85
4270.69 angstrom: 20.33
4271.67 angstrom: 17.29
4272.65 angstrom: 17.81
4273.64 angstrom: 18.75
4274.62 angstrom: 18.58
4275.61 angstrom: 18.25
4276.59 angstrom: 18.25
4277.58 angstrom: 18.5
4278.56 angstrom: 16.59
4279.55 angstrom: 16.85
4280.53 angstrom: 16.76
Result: 0.65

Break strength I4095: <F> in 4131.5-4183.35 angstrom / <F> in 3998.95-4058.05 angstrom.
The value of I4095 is 0.5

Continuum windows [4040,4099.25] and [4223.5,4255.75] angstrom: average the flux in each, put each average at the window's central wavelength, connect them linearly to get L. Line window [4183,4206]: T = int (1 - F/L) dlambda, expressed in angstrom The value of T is 4.2 angstrom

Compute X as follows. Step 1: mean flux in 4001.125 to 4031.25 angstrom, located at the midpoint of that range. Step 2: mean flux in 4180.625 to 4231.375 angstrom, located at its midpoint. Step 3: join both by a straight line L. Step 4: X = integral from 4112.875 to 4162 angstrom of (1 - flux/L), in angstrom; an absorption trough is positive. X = 9.5 angstrom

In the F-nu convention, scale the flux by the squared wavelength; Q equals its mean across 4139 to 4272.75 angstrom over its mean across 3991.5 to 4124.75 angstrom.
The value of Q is 0.6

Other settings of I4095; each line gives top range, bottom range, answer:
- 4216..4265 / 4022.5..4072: 0.51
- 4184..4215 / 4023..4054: 0.46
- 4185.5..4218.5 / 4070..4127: 0.69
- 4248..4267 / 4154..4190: 1.04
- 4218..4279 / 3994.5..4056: 0.46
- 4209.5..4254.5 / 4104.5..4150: 0.83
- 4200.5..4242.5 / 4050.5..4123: 0.64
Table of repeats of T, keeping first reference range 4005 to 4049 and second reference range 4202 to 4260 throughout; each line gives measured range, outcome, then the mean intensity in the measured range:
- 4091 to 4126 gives 7.3 angstrom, 25.9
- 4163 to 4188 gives 6.6 angstrom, 18.6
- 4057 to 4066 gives 0.7 angstrom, 35.1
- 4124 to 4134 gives 2.5 angstrom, 22.9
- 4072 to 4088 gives 3.0 angstrom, 29.1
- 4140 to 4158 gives 5.1 angstrom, 20.1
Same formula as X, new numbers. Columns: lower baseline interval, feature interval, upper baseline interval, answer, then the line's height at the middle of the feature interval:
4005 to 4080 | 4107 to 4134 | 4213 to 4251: 5.2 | 30.5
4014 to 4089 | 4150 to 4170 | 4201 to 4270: 5.7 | 26.3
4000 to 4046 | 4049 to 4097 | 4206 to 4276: 7.2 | 36.9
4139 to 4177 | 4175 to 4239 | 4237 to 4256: 3.4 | 19.9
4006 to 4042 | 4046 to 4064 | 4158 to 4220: 0.4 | 37.7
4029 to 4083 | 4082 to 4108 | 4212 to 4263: 4.7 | 32.6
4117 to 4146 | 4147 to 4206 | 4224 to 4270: 5.8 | 21.2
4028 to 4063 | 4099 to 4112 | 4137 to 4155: 0.8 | 28.1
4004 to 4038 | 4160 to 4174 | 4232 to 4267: 4.5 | 27.8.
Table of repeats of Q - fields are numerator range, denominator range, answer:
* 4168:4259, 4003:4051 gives 0.51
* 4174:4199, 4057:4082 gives 0.62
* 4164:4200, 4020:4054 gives 0.49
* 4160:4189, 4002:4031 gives 0.48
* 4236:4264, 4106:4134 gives 0.86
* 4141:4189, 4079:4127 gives 0.76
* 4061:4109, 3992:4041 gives 0.69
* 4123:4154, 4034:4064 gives 0.57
